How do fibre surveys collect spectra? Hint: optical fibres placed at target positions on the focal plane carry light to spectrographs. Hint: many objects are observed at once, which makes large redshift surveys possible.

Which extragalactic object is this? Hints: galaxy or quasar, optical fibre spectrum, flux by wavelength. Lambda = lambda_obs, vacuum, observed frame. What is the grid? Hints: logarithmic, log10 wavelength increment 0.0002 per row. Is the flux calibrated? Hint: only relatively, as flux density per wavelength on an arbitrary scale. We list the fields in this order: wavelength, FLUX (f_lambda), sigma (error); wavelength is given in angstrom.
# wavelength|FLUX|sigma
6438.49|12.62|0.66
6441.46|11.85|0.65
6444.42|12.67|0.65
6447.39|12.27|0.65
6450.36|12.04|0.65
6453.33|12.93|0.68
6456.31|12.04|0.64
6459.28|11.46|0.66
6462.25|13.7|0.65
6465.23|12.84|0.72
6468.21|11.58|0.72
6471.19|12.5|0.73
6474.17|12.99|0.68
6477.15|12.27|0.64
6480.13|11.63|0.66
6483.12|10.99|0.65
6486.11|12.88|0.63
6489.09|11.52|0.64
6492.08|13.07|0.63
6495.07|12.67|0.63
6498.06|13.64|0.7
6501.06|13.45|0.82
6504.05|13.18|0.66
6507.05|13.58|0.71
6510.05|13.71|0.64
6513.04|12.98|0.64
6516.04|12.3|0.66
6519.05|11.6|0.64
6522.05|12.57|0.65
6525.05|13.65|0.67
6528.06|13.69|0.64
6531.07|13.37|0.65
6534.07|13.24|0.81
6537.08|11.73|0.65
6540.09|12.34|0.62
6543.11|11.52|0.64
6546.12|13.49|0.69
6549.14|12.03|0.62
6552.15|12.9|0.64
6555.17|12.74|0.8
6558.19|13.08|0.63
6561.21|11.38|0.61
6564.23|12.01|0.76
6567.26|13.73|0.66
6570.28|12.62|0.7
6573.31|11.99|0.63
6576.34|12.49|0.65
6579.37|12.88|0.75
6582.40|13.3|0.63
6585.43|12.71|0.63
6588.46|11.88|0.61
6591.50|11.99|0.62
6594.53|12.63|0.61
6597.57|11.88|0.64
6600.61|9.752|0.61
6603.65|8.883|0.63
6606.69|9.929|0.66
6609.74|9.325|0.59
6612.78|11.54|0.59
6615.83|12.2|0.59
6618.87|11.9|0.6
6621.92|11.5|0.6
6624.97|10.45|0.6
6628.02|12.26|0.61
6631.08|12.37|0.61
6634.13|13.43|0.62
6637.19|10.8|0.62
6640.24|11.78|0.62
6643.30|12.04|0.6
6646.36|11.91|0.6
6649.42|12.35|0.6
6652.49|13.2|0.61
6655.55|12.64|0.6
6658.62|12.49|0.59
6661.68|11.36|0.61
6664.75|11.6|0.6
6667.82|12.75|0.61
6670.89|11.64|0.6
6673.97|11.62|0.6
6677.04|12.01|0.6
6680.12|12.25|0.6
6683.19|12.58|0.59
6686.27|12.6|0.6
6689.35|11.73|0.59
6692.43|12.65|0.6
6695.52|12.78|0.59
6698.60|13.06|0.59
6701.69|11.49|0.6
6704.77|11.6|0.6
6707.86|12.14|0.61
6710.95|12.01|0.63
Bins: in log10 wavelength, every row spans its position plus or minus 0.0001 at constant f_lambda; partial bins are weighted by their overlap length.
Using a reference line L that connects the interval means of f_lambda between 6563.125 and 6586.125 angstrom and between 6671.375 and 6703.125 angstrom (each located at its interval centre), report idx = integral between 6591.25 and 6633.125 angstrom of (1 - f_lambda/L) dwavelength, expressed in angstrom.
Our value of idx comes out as 4.6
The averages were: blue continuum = 12.7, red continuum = 12.3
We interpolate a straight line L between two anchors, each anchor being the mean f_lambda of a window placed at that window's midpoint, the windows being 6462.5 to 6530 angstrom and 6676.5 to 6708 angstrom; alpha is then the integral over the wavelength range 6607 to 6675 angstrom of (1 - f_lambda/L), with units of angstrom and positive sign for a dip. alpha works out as 3.0 angstrom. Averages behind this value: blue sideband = 12.7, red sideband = 12.3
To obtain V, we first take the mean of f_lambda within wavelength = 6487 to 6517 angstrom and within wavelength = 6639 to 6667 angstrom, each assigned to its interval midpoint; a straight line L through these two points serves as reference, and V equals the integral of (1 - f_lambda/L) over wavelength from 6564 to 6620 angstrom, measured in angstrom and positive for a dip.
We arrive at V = 3.4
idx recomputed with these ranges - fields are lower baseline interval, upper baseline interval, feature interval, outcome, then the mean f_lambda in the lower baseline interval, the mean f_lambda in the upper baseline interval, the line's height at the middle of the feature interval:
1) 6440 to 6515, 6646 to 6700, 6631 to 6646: 0.4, 12.6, 12.3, 12.3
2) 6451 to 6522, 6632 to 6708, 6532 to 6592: -0.5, 12.6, 12.2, 12.4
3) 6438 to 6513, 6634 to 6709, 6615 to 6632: 0.7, 12.6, 12.2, 12.3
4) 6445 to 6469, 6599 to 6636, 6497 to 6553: -4.9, 12.4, 11.1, 11.9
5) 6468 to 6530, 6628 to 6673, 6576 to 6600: 0.1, 12.7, 12.2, 12.4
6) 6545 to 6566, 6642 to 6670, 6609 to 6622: 1.0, 12.5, 12.2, 12.4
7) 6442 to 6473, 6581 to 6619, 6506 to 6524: -1.2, 12.4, 11.4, 12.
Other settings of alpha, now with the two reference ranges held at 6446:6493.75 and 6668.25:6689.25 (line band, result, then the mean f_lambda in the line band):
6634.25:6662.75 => 0.0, 12.1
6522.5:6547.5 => -1.3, 12.9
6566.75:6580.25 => -0.5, 12.7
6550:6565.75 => -0.2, 12.4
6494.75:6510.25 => -1.4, 13.4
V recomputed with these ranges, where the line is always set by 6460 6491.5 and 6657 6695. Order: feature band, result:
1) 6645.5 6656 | -0.4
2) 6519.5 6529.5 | -0.7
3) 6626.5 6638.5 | -0.1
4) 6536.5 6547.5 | -0.1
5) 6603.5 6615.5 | 1.9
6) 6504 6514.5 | -1.0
